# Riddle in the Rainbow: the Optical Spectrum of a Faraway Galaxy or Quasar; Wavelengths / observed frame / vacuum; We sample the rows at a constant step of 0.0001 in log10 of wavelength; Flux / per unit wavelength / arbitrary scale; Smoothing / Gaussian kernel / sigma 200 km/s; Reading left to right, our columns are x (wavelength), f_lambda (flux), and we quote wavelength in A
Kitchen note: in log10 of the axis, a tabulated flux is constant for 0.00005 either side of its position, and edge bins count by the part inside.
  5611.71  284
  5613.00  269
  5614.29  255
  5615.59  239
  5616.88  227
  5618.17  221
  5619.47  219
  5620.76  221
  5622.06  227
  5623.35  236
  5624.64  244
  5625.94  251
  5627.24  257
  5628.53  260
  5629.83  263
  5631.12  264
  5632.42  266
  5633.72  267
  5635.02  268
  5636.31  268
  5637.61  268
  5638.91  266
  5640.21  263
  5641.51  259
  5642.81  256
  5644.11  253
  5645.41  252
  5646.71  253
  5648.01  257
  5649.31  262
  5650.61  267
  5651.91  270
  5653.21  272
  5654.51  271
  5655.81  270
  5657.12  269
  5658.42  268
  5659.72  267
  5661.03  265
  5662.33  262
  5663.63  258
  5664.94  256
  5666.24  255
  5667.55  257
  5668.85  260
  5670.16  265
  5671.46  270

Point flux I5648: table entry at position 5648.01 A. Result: 257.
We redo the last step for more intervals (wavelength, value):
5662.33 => 262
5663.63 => 258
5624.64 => 244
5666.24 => 255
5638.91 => 266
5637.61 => 268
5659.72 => 267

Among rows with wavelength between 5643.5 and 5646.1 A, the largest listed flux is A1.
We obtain 253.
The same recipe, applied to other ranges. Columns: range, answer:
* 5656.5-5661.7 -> 269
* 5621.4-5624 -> 236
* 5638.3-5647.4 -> 266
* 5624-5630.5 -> 263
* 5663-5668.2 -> 258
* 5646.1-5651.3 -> 267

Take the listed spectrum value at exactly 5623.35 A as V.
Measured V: 236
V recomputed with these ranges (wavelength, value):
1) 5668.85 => 260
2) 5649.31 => 262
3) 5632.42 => 266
